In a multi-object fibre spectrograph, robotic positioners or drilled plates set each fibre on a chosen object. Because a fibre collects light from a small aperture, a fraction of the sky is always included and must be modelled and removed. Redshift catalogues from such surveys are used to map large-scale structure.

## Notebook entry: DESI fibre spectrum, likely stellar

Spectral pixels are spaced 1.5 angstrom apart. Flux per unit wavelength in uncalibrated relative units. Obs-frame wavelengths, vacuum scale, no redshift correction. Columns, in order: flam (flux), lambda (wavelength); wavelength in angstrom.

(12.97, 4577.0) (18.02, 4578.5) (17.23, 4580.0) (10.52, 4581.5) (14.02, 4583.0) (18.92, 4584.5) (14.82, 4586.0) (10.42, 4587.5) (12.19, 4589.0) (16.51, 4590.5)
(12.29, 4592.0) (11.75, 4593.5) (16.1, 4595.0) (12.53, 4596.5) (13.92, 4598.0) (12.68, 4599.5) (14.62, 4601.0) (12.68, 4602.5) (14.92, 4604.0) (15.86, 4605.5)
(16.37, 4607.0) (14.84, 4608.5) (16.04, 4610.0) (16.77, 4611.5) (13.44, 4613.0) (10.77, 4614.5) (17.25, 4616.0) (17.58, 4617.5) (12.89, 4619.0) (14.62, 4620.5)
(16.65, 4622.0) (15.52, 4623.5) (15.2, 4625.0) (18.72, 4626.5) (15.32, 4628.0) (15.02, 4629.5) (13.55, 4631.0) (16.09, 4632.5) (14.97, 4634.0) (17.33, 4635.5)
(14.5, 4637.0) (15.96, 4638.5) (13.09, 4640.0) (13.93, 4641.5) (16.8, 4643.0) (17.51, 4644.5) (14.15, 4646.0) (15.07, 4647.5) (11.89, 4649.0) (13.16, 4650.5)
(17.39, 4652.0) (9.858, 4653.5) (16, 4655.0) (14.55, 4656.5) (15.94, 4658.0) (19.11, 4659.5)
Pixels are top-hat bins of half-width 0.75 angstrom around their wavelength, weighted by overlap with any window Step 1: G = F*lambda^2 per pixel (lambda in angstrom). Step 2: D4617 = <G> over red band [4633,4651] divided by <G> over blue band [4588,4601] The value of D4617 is 1.1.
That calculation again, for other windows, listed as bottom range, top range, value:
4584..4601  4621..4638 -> 1.16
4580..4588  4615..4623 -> 1.12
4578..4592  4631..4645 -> 1.09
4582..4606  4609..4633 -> 1.11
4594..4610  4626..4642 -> 1.07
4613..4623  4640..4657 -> 0.99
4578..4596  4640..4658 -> 1.04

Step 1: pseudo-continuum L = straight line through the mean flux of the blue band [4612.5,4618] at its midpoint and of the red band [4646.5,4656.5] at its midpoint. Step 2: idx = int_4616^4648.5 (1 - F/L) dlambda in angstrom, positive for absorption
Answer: -2.5 angstrom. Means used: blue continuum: 14.7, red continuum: 14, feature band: 15.5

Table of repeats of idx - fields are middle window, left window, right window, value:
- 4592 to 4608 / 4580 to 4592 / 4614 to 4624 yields 0.5 angstrom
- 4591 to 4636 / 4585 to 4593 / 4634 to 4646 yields -1.5 angstrom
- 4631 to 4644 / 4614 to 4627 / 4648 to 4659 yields -0.4 angstrom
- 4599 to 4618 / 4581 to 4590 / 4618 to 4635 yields -0.4 angstrom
